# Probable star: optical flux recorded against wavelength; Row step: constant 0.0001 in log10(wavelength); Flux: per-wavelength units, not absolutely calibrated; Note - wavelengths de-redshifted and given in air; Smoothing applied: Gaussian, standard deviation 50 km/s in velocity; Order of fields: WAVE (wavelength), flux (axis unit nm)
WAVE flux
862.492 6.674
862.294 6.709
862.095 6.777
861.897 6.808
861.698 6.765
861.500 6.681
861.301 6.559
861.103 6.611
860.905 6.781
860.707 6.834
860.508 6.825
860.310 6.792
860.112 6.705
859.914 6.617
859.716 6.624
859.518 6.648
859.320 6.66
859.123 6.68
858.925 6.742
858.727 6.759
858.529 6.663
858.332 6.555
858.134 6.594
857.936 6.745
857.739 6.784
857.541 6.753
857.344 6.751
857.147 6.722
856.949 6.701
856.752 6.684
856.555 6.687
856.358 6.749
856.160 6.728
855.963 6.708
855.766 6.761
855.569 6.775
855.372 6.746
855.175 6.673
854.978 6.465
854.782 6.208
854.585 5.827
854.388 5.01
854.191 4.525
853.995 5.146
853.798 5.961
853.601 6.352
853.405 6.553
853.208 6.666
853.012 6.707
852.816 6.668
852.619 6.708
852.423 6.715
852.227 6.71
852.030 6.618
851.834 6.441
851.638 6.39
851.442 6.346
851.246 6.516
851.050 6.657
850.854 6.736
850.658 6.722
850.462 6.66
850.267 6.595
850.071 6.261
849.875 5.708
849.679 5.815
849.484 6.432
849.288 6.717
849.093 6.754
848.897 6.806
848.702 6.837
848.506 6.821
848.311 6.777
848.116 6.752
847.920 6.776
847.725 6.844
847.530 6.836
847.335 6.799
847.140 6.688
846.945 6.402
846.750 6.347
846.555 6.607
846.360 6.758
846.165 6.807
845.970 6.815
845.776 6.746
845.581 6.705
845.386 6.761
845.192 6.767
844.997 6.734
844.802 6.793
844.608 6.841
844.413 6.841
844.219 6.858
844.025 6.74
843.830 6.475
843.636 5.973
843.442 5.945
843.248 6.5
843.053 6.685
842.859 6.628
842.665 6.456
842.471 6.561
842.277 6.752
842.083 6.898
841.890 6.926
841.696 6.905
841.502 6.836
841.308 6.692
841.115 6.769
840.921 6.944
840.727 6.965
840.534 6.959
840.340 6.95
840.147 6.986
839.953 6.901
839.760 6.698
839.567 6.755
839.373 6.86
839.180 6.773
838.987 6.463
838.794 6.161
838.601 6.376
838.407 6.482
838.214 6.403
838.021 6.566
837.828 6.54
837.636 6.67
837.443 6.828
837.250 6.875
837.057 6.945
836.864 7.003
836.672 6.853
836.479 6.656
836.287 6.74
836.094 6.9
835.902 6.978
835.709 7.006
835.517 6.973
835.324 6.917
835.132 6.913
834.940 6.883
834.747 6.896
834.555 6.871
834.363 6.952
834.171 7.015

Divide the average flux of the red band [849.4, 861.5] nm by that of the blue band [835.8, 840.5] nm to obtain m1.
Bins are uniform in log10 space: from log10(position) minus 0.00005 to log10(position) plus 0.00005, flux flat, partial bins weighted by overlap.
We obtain 0.97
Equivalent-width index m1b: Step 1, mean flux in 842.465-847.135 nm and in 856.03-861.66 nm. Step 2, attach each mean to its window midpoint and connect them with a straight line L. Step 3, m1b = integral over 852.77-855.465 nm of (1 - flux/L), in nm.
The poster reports 0.233 nm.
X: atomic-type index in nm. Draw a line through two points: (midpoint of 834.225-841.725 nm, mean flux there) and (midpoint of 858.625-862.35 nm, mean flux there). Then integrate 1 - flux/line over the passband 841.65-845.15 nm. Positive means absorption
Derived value 0.07 nm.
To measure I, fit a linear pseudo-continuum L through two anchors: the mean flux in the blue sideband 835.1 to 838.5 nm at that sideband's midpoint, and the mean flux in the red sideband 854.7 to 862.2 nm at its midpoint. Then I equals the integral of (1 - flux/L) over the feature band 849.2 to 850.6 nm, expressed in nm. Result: 0.085 nm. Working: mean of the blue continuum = 6.79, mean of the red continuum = 6.69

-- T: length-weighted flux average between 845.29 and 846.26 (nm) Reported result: 6.77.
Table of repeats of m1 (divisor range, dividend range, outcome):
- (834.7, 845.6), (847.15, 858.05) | 0.97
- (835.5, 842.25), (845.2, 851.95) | 0.98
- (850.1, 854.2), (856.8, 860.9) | 1.04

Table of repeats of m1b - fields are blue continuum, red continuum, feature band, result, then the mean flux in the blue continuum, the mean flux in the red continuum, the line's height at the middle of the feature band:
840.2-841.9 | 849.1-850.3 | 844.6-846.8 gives -0.06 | 6.88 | 6.27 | 6.56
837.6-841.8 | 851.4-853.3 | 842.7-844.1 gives 0.06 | 6.71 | 6.61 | 6.68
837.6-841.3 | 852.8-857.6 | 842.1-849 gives -0.11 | 6.7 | 6.37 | 6.57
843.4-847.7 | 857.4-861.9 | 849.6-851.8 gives 0.09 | 6.66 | 6.7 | 6.68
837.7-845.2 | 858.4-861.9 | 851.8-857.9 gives 0.23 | 6.67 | 6.7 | 6.7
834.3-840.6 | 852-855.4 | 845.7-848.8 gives -0.14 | 6.78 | 6.22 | 6.44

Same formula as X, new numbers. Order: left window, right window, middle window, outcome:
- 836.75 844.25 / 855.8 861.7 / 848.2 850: 0.047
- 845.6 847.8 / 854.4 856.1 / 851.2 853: -0.010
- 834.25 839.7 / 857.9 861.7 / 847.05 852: 0.098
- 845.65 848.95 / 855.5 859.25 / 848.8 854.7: 0.350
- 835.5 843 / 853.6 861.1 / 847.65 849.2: -0.039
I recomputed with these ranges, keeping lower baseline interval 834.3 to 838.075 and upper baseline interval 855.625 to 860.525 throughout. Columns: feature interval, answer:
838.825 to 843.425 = 0.044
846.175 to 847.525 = 0.030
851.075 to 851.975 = 0.040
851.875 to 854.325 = 0.173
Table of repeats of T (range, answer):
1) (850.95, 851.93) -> 6.47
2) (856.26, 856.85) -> 6.71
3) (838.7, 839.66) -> 6.6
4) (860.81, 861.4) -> 6.66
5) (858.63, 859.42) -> 6.71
